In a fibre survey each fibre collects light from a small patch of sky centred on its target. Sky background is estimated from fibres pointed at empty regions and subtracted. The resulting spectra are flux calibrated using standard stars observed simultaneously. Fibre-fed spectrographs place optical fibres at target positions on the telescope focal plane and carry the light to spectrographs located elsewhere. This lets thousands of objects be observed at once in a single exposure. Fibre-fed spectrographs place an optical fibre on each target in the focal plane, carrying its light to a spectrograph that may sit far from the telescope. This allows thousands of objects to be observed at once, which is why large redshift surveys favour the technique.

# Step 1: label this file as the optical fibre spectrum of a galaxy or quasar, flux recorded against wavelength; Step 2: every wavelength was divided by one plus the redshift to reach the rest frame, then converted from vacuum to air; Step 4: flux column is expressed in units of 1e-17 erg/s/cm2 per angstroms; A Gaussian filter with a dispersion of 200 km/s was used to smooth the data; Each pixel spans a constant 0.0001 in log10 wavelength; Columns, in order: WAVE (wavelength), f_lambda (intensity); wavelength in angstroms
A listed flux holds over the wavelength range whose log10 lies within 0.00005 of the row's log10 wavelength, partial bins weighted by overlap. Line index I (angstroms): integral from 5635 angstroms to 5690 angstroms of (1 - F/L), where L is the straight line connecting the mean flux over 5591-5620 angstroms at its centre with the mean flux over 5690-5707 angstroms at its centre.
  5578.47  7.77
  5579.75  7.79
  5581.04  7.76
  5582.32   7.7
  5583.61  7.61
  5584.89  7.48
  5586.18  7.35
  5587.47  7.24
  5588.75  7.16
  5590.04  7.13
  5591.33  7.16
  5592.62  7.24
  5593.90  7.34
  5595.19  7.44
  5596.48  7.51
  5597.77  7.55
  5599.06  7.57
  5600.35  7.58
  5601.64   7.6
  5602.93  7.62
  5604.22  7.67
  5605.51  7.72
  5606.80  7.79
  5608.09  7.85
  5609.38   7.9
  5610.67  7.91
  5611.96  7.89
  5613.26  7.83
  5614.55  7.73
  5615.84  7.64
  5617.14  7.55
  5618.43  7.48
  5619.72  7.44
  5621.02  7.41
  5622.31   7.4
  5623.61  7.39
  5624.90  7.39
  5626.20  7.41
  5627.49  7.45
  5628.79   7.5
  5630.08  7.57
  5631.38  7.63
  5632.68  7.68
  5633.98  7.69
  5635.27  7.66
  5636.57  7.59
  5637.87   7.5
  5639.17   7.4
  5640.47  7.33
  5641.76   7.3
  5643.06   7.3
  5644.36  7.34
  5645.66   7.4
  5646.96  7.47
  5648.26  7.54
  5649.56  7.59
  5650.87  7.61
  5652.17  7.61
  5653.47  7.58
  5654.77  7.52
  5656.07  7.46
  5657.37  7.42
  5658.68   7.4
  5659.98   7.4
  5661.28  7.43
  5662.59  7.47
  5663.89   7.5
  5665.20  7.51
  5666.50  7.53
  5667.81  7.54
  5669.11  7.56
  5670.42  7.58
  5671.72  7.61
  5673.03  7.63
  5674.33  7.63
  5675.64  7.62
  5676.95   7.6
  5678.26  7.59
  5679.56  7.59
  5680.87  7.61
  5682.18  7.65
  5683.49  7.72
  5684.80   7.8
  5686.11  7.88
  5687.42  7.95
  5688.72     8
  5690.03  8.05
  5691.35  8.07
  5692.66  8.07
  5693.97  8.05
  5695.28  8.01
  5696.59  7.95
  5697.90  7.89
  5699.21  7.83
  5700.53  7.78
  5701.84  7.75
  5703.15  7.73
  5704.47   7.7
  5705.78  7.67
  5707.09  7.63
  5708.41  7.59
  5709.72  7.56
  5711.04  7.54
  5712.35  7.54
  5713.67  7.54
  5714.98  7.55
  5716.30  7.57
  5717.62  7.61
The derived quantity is 1.5 angstroms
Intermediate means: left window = 7.62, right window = 7.87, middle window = 7.56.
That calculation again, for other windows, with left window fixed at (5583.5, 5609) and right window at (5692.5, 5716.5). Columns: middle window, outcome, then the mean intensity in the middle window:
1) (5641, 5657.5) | 0.3 angstroms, 7.48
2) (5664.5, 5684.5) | 0.2 angstroms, 7.6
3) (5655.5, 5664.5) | 0.2 angstroms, 7.44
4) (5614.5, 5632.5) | 0.1 angstroms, 7.5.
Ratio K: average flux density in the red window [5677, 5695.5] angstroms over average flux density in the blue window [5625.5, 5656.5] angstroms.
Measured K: 1.05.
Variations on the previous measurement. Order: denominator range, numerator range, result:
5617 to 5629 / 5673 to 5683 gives 1.02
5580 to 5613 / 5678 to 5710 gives 1.03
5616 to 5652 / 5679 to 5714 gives 1.04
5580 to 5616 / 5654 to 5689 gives 1.00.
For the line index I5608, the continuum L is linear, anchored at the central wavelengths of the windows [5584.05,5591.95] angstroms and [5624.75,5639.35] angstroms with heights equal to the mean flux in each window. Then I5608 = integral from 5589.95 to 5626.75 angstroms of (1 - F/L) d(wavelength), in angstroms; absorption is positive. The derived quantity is -0.8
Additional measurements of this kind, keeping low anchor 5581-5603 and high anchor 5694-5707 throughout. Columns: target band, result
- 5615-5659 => 0.6 angstroms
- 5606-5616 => -0.4 angstroms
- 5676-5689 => 0.0 angstroms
